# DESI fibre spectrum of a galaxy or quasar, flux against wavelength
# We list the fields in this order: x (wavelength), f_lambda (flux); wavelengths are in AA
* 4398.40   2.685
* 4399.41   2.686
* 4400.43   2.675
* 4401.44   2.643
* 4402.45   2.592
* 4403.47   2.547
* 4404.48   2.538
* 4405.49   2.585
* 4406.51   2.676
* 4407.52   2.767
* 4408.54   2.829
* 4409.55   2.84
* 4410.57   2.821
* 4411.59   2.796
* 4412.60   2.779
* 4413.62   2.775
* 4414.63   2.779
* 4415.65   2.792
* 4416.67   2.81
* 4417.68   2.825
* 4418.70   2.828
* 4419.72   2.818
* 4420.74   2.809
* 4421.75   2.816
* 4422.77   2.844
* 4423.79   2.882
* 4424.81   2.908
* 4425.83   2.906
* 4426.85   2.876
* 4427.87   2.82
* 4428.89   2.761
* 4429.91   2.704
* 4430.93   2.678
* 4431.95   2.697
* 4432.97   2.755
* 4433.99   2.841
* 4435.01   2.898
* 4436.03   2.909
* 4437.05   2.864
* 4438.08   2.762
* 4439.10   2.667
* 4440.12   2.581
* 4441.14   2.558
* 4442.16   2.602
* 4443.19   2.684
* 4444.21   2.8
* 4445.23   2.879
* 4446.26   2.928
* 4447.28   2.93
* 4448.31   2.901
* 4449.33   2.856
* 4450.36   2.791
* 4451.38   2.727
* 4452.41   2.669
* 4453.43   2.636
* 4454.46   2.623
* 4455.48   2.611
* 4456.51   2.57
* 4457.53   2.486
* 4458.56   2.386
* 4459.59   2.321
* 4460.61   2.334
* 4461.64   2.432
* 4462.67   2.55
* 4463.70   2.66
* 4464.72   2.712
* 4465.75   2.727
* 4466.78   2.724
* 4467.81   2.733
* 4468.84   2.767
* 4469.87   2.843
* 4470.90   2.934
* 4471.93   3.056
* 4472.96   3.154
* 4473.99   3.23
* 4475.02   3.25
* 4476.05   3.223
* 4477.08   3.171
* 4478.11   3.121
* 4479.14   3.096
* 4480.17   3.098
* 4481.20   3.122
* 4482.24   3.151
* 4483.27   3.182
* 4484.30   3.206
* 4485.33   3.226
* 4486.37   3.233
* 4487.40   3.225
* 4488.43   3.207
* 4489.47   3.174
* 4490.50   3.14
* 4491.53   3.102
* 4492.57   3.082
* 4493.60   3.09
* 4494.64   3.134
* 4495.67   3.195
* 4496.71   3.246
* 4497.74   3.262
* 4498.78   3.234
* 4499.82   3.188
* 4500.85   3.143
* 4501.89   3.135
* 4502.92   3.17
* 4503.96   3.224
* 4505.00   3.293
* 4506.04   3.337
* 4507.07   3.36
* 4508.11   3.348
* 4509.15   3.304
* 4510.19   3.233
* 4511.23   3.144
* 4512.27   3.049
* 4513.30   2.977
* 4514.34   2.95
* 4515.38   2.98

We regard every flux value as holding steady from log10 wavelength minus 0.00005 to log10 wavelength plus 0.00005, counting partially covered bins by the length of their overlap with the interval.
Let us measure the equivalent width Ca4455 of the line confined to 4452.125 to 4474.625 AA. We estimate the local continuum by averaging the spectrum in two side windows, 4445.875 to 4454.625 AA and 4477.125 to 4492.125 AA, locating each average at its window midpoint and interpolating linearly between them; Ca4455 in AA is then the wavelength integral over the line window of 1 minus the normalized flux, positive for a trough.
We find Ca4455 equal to 1.85 AA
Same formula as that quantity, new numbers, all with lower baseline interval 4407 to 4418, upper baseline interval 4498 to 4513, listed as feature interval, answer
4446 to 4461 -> 1.7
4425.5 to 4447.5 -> 1.0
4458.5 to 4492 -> 1.4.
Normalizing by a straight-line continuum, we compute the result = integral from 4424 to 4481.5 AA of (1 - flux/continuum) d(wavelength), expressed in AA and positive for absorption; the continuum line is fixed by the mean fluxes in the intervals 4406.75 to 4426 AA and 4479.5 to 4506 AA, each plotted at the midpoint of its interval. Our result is 3.8 AA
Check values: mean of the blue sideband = 2.82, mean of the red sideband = 3.18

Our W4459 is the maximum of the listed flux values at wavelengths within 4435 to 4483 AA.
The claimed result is 3.25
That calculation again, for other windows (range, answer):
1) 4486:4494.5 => 3.233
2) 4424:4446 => 2.909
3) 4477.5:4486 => 3.226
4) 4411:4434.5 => 2.908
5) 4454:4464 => 2.66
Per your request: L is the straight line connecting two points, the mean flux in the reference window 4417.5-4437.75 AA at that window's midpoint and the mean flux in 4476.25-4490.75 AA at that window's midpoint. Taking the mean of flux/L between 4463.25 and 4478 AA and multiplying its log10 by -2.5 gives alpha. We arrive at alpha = 0.05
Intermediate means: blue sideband 2.82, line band 2.95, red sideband 3.17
